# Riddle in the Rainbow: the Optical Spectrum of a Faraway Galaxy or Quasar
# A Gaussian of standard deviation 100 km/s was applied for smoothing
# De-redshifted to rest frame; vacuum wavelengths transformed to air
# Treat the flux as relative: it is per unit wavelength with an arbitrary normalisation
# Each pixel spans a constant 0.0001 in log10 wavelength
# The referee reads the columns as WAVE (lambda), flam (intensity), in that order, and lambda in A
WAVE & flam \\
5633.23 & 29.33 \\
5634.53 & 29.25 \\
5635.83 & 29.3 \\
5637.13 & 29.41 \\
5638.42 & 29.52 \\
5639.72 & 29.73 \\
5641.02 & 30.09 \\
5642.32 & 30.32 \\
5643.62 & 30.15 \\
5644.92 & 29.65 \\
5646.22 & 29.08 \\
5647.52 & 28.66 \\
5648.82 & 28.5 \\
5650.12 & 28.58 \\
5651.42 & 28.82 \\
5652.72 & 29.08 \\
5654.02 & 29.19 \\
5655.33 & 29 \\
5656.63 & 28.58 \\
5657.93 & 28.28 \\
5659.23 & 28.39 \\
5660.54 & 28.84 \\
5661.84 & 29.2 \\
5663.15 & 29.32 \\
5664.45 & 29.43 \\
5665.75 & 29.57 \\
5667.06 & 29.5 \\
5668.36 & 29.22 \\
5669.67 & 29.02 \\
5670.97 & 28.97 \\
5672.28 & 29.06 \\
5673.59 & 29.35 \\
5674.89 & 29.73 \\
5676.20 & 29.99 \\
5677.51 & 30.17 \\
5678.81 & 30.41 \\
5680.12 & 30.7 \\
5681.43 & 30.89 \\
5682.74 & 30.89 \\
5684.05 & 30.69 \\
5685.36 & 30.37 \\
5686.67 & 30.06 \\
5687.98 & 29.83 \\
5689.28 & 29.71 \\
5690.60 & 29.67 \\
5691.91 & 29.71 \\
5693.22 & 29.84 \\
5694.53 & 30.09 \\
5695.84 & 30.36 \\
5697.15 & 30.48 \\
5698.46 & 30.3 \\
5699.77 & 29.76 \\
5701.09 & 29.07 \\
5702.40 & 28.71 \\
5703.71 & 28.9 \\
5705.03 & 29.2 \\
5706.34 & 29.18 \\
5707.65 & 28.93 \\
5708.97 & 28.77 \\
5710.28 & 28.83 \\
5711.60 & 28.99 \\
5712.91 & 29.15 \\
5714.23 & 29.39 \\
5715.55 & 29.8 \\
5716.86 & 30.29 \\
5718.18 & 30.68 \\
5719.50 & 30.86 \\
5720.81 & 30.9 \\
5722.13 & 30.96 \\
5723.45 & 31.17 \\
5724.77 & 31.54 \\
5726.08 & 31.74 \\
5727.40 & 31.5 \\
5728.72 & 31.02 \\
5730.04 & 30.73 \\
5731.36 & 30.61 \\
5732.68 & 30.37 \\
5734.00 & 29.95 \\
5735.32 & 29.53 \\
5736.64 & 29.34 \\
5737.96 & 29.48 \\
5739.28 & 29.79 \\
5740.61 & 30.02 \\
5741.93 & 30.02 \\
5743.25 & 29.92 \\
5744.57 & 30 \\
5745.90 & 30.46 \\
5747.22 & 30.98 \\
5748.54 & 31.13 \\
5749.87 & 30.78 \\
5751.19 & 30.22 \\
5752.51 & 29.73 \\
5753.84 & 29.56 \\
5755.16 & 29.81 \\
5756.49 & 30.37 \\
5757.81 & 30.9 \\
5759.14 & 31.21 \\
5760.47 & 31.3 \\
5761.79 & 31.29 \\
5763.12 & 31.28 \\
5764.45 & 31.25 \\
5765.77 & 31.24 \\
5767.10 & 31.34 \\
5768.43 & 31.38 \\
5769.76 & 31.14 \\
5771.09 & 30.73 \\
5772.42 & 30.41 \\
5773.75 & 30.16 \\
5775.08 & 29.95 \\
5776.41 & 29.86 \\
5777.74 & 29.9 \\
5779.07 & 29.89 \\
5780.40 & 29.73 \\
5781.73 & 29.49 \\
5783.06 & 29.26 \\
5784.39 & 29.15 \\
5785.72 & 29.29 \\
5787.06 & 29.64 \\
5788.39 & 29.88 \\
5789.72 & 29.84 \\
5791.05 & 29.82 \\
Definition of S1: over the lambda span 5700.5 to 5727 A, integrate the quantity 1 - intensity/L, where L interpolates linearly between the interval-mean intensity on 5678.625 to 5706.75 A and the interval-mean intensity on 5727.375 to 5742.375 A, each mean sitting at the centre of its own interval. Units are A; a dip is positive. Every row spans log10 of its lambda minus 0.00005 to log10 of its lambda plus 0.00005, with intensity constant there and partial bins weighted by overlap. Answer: 0.1 A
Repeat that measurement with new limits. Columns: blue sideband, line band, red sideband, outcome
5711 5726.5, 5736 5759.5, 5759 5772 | 0.5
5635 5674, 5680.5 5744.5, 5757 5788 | -0.5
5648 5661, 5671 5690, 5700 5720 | -0.7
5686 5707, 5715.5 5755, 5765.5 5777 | -0.3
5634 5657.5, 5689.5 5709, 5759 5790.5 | 0.1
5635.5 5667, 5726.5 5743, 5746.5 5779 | 0.0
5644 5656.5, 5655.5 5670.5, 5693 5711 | 0.0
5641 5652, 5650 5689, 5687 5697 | 0.1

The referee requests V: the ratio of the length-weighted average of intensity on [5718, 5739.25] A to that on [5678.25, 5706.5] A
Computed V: 1.02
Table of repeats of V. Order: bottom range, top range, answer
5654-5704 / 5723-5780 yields 1.03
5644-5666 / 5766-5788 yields 1.04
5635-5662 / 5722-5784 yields 1.04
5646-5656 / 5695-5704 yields 1.03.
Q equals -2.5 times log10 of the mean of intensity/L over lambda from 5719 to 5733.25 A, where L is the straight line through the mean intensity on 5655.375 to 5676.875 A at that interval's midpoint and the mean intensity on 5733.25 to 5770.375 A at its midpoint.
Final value -0.035 mag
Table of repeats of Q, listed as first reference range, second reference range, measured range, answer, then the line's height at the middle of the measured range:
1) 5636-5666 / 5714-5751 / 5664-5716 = 0.00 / 29.8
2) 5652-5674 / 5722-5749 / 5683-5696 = -0.02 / 29.6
